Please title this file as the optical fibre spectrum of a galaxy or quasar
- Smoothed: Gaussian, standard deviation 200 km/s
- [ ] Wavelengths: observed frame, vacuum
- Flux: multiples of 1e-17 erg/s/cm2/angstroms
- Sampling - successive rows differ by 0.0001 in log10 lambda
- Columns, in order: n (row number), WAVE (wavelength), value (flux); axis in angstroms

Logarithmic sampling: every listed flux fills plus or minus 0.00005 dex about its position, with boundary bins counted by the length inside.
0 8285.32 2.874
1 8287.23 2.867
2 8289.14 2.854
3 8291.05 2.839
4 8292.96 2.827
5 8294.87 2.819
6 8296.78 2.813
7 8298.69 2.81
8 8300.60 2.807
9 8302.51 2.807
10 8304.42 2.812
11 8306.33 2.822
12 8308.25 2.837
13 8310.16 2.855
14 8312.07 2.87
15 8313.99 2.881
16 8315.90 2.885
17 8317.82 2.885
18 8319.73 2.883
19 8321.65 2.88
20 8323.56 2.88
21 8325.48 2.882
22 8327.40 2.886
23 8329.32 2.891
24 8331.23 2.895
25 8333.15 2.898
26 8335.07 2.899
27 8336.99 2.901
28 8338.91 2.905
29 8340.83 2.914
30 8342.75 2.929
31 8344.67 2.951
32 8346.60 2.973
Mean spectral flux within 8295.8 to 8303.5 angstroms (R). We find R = 2.81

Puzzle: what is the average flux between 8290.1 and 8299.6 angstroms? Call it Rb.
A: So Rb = 2.82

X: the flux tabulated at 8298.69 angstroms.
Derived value 2.81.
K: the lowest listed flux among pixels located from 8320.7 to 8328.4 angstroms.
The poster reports 2.88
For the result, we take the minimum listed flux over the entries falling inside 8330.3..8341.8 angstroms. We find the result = 2.895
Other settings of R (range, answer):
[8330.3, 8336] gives 2.9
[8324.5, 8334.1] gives 2.89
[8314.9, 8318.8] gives 2.89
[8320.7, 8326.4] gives 2.88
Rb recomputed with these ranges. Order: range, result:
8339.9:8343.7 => 2.92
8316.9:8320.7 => 2.89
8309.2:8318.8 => 2.88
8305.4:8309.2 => 2.82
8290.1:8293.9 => 2.83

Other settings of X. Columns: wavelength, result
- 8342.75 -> 2.929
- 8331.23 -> 2.895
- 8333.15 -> 2.898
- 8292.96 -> 2.827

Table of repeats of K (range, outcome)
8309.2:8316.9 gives 2.855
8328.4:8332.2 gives 2.891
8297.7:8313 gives 2.807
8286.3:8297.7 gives 2.813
